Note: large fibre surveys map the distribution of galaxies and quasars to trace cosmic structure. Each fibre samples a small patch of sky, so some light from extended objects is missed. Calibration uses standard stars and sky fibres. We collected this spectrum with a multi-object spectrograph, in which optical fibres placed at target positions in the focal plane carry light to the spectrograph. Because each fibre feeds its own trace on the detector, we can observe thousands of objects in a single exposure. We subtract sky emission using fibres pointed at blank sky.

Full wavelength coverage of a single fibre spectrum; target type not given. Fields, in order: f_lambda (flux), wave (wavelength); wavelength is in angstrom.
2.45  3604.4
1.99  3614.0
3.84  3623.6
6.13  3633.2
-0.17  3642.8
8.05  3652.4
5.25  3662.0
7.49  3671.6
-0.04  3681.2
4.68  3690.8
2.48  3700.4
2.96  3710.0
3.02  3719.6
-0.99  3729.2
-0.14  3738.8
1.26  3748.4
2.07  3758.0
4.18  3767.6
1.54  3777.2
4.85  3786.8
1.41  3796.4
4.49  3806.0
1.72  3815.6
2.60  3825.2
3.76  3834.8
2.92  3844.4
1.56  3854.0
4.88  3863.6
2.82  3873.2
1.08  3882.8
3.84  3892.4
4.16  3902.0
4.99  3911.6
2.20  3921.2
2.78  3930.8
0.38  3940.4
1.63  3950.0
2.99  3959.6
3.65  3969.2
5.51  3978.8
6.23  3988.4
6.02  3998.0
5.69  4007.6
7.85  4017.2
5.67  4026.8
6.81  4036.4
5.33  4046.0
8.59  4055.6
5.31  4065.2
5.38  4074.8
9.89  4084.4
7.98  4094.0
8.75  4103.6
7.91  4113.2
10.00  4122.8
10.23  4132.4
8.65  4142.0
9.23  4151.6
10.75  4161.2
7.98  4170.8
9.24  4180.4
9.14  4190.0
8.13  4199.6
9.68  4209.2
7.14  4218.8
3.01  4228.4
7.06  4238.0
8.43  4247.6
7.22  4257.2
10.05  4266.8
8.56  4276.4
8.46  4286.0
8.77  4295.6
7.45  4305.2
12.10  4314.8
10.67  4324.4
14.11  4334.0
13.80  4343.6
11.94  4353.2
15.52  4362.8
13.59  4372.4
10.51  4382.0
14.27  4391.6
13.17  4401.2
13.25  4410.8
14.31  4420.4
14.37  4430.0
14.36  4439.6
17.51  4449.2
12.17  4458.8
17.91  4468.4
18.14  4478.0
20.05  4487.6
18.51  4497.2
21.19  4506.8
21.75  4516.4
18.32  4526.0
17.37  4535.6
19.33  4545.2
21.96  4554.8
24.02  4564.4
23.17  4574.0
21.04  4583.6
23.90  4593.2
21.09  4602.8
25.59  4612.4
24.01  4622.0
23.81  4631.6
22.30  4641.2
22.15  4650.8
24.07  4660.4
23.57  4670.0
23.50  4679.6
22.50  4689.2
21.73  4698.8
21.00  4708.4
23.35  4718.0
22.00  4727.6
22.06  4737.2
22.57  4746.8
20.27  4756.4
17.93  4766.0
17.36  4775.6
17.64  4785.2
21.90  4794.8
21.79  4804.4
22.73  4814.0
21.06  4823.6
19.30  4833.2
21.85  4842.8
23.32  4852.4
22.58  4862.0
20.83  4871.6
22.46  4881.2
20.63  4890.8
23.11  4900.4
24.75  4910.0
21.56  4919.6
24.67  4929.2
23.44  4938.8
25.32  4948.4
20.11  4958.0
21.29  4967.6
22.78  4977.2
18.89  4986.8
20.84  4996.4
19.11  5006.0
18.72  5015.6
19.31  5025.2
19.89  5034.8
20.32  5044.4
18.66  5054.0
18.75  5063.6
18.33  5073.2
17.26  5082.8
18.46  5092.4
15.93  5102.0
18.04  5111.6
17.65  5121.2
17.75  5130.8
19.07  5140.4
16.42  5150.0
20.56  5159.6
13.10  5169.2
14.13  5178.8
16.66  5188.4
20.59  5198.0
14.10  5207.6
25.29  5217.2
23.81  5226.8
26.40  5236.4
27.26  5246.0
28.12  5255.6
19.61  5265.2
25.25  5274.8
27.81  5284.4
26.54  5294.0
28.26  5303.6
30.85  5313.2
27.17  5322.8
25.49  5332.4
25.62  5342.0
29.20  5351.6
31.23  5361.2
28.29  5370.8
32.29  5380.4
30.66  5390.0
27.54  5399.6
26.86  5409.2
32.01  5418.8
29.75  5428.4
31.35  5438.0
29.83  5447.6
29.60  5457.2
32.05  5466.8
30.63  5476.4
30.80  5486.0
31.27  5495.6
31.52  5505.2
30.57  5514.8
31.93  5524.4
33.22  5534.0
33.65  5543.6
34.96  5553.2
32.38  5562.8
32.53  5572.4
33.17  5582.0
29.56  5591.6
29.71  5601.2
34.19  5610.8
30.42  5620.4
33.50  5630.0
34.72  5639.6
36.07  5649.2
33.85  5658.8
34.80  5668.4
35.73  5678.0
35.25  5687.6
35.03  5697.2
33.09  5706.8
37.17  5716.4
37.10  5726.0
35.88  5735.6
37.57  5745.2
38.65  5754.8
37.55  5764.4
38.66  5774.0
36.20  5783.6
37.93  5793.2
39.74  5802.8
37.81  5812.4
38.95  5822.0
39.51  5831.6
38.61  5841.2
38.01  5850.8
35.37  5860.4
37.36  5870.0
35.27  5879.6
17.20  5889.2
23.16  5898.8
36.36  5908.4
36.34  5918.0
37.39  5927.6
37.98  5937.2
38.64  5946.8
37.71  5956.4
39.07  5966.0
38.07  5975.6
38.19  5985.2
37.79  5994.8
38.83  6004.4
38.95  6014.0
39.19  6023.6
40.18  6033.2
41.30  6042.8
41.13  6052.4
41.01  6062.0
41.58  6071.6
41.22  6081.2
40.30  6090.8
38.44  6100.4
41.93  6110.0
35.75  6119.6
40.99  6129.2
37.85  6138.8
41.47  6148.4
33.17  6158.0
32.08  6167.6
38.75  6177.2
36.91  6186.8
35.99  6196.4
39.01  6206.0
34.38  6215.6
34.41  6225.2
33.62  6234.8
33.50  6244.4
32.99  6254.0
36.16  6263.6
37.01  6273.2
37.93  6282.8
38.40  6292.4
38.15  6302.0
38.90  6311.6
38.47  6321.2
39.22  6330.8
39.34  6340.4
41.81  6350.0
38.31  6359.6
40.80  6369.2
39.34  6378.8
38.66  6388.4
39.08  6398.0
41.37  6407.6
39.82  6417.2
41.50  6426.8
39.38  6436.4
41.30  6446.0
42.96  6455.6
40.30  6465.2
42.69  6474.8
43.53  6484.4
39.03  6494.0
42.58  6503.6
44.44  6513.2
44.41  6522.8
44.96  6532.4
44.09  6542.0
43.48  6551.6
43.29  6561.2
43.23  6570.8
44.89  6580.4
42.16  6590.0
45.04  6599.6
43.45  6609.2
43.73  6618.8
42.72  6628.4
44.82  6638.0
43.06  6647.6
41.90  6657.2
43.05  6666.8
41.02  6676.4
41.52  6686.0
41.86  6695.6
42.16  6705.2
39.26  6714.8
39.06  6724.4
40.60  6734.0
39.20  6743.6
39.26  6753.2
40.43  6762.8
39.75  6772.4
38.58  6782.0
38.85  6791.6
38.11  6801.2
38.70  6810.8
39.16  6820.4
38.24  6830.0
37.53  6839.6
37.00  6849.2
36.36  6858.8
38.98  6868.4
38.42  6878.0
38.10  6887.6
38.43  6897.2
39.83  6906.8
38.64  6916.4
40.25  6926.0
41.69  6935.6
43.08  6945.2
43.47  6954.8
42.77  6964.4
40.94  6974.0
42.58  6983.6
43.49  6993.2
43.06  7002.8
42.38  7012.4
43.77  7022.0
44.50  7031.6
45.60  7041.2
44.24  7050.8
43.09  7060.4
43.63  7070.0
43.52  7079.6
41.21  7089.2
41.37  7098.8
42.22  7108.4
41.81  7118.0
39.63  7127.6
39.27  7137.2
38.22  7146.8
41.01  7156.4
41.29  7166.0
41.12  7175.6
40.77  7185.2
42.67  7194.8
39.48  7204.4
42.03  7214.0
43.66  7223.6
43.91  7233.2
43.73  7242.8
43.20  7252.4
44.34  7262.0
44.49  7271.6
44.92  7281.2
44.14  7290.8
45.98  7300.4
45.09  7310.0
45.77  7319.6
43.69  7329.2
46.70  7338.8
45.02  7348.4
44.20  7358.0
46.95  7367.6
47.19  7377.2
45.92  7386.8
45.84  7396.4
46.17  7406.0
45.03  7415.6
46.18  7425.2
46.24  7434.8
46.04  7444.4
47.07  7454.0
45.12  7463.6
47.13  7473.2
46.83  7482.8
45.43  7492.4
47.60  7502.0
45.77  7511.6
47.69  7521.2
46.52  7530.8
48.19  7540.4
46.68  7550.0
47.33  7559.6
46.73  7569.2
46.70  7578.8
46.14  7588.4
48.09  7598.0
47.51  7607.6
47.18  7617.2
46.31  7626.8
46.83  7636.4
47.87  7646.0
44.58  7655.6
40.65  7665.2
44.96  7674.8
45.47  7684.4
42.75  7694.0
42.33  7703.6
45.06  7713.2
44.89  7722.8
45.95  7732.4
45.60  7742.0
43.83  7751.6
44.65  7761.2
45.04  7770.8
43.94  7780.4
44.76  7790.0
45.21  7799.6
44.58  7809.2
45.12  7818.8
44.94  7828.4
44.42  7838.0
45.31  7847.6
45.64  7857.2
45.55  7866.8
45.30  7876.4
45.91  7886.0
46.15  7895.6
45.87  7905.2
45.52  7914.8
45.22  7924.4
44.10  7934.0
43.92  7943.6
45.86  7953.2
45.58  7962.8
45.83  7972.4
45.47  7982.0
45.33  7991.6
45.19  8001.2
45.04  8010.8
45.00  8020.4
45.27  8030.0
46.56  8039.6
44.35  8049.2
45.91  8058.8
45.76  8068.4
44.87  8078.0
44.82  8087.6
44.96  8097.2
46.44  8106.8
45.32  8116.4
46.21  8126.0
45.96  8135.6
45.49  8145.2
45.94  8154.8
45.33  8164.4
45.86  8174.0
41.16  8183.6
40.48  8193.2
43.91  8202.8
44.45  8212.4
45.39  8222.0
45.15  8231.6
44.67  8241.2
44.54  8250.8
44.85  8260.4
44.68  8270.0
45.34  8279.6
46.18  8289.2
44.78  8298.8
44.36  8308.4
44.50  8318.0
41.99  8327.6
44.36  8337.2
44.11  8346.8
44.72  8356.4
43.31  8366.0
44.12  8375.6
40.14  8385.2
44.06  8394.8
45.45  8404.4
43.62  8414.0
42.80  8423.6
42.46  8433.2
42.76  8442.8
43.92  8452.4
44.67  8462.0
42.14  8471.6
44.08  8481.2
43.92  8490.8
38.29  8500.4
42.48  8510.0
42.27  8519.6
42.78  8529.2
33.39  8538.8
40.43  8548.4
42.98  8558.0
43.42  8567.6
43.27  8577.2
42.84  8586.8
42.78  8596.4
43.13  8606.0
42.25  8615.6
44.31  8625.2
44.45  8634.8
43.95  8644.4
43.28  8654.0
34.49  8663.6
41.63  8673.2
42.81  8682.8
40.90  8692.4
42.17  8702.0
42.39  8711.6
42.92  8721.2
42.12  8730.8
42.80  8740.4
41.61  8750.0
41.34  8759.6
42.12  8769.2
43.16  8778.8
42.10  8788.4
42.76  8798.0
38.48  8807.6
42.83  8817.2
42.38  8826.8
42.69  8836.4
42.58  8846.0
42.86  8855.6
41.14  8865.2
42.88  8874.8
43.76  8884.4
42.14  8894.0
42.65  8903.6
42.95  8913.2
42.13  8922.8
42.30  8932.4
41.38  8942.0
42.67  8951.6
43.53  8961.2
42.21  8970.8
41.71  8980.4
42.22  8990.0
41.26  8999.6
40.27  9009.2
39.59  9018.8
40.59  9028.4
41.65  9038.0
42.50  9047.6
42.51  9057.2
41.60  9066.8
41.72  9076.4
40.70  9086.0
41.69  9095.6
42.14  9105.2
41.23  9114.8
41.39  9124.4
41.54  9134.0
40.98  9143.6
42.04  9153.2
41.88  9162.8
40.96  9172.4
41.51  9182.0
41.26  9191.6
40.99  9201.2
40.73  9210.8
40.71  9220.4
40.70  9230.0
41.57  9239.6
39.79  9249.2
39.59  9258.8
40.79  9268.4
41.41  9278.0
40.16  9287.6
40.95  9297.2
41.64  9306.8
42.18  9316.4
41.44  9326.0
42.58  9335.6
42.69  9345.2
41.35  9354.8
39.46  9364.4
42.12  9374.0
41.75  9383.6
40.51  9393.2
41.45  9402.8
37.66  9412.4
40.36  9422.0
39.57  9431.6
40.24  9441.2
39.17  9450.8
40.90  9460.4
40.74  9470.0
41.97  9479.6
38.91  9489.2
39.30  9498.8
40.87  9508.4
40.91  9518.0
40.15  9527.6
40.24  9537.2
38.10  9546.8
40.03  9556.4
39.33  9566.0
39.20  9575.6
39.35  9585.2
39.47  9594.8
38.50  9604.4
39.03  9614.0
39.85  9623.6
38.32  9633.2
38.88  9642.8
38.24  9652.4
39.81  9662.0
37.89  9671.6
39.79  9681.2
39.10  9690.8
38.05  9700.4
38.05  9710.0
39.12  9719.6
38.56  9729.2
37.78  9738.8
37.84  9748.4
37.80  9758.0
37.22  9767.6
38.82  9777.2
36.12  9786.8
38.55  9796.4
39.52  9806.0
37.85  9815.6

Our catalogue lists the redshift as 0.00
